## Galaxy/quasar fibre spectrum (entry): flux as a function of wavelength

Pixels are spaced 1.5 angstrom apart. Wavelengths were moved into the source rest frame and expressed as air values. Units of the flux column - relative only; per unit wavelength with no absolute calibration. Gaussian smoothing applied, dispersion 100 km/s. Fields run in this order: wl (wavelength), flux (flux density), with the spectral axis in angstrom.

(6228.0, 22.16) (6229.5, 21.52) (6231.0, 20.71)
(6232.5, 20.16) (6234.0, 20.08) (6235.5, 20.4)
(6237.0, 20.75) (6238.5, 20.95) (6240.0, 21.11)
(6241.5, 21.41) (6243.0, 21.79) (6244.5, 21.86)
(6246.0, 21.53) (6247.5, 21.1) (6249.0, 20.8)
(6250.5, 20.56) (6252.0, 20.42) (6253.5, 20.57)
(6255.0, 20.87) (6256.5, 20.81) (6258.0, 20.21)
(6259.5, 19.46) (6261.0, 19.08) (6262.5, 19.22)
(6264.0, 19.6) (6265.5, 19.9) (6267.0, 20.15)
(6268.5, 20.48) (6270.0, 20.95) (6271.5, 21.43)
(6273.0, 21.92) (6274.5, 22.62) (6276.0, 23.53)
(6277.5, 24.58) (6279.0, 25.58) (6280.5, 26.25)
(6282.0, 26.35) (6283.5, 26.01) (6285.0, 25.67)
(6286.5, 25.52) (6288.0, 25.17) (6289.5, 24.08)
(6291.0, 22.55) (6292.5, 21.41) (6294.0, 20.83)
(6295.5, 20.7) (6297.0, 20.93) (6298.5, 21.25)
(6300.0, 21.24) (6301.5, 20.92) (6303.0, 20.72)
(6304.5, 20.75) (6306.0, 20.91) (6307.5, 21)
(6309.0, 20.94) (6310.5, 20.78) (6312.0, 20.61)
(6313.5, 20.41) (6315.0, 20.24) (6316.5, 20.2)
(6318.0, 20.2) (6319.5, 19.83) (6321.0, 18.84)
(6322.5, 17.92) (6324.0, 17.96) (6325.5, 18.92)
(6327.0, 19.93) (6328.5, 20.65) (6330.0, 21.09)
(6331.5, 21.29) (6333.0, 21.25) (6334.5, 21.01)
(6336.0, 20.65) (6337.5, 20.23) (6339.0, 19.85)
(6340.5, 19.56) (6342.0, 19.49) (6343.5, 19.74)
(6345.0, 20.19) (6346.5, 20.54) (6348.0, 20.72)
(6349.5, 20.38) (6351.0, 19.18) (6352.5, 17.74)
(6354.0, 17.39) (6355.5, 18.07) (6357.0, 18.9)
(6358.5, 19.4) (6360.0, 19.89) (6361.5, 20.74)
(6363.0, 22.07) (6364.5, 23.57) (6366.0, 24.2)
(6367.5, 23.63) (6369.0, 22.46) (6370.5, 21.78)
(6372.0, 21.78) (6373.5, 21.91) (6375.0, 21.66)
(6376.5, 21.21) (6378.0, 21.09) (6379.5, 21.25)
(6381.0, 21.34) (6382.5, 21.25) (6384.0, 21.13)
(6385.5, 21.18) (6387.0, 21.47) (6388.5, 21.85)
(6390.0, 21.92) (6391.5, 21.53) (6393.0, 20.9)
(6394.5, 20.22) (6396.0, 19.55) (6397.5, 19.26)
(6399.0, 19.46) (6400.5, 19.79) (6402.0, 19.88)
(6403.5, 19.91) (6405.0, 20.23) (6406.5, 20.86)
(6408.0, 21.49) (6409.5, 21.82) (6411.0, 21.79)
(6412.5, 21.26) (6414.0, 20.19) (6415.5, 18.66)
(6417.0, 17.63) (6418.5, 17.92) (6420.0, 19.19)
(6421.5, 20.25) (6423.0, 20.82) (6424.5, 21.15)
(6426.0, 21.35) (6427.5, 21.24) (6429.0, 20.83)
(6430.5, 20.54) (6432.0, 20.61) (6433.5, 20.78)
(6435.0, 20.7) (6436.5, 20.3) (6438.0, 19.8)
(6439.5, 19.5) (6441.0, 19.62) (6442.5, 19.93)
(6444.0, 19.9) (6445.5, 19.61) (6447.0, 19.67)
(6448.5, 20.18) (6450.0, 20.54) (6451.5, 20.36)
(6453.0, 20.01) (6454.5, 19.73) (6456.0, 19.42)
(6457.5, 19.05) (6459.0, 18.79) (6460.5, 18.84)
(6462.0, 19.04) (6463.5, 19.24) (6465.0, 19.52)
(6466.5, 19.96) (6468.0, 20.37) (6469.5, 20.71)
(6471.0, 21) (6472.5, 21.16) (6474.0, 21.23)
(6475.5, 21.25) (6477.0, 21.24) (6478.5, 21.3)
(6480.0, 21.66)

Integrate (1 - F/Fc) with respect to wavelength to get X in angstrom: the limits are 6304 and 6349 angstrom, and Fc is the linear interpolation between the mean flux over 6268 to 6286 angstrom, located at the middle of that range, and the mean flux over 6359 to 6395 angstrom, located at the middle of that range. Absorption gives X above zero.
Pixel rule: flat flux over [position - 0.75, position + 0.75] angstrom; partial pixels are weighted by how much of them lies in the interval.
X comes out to 5.1 angstrom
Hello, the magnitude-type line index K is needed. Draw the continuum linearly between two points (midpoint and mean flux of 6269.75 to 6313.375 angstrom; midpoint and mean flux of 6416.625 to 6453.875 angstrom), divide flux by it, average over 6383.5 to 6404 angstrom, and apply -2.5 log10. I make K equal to 0.01 mag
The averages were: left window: 22.6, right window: 20.1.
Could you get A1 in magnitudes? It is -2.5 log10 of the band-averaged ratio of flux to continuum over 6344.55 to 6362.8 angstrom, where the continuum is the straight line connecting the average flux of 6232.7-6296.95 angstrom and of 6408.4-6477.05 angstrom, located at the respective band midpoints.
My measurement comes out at 0.08 mag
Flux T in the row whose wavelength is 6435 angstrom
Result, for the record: 20.7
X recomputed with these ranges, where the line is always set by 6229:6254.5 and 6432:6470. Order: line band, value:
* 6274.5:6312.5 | -3.84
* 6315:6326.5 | 0.73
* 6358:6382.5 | -1.82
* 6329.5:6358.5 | 0.79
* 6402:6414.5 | -0.52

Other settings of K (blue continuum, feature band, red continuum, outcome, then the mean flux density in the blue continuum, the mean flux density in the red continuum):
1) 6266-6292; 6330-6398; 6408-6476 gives 0.05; 23.6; 20.1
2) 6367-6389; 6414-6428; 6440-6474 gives 0.05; 21.6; 19.9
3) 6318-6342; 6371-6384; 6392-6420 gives -0.08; 19.9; 20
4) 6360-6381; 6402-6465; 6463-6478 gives 0.06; 22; 20.6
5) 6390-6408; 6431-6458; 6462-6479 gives 0.02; 20.3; 20.6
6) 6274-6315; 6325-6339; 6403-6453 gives 0.07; 22.6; 20.3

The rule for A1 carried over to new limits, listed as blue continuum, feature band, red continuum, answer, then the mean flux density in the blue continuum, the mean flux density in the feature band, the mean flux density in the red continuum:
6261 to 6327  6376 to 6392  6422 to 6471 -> -0.04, 21.6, 21.4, 20.1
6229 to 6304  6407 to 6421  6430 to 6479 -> 0.02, 21.7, 20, 20.1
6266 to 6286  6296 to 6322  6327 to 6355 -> 0.06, 23.5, 20.6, 20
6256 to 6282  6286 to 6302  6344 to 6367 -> -0.05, 21.7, 22.2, 20.2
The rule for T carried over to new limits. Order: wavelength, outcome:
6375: 21.66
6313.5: 20.41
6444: 19.9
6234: 20.08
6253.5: 20.57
